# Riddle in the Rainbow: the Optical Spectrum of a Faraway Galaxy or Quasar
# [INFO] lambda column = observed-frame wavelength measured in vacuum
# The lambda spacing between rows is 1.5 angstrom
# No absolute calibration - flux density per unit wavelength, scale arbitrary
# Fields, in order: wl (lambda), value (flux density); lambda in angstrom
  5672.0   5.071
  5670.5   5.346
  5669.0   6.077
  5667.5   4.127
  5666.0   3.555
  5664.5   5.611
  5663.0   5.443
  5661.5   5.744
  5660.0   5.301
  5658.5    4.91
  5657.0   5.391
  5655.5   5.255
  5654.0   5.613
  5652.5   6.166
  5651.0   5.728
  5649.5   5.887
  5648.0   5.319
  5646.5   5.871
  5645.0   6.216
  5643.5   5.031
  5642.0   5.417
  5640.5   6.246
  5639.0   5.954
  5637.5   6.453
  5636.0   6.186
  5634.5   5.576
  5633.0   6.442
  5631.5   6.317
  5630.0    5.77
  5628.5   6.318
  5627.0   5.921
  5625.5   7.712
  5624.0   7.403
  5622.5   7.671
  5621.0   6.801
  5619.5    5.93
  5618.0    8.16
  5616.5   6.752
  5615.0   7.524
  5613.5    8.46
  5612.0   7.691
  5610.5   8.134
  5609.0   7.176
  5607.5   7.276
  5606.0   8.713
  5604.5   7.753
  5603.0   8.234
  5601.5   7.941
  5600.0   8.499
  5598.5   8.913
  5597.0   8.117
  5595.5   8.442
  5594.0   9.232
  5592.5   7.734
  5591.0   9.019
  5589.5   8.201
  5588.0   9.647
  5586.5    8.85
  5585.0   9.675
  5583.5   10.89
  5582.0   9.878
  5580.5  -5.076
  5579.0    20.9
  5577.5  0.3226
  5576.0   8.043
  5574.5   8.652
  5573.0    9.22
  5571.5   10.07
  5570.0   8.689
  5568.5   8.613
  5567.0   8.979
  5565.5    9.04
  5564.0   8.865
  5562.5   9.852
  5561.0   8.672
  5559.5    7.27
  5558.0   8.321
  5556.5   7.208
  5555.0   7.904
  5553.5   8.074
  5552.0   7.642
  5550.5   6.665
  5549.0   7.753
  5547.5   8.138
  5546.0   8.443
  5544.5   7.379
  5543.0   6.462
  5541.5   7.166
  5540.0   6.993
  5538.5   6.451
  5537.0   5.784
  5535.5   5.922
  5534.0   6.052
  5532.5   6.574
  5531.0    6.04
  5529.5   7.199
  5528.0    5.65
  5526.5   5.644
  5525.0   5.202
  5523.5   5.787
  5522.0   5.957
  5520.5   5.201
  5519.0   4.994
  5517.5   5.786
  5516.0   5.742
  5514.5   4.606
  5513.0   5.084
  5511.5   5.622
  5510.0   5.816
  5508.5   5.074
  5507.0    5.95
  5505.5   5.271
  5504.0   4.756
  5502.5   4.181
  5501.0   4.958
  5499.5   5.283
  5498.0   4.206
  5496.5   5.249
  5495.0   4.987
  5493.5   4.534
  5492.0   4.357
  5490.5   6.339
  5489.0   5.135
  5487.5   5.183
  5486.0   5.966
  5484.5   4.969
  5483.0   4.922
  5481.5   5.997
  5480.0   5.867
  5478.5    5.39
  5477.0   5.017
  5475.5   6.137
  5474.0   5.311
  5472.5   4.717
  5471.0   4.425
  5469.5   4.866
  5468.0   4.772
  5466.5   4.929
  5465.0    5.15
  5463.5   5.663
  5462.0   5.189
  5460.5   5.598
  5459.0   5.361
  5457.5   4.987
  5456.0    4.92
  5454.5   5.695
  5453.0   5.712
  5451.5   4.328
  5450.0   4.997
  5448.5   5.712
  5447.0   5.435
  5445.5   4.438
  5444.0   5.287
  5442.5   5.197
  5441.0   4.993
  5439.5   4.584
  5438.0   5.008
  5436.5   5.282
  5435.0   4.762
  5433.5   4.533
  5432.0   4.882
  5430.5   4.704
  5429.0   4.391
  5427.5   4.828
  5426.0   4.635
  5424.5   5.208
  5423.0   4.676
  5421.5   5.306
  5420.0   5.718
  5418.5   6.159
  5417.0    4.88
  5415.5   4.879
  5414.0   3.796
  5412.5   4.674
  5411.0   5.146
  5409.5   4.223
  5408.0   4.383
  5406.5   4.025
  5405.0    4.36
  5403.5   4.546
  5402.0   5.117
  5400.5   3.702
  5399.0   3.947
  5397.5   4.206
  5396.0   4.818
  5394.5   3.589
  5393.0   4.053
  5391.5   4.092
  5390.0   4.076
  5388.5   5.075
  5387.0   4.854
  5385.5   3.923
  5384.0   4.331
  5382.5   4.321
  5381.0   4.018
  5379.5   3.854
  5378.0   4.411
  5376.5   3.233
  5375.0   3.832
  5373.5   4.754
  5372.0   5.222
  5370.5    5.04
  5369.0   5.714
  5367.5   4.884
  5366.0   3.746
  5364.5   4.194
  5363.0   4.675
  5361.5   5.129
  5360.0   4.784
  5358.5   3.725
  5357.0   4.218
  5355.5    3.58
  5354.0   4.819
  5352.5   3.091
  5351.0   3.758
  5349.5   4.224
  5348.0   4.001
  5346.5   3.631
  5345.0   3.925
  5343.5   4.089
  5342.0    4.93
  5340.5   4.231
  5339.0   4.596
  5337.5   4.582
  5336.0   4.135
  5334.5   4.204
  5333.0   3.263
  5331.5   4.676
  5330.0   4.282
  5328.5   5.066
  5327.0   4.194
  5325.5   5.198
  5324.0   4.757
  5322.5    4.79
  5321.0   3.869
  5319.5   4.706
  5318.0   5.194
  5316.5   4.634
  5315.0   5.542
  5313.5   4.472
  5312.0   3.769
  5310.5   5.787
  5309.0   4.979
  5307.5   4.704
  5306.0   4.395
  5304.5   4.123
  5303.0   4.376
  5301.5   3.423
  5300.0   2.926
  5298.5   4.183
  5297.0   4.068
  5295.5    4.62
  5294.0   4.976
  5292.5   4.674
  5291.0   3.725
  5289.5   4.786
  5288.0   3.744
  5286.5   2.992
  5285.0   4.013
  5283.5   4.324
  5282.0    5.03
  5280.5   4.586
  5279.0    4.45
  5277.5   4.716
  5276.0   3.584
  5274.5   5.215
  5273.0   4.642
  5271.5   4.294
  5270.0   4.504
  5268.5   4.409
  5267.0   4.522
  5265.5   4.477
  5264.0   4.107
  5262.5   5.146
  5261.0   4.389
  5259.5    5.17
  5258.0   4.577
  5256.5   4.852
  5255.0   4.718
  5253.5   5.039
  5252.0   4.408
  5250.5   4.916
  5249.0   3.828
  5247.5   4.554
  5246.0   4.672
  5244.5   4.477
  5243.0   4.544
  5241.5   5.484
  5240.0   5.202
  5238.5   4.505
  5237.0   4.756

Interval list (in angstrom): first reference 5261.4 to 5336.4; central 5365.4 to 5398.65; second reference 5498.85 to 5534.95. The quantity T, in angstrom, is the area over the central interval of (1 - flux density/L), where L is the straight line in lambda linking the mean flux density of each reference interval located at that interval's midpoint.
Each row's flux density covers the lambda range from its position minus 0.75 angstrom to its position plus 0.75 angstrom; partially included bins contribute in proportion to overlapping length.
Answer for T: 3.3 angstrom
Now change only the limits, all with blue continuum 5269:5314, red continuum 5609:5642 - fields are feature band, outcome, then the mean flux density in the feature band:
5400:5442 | 4.1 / 4.77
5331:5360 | 3.9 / 4.1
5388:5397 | 1.5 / 4.26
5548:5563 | -3.9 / 7.91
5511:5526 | 1.5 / 5.4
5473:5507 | 3.5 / 5.2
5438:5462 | 1.6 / 5.15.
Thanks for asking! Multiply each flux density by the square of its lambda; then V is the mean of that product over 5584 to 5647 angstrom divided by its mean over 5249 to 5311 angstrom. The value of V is 1.9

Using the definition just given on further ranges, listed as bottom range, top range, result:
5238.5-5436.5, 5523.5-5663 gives 1.77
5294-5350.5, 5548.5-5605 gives 2.08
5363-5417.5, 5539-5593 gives 1.98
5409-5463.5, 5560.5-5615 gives 1.77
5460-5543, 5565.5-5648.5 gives 1.43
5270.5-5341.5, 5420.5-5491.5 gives 1.23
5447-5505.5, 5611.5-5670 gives 1.25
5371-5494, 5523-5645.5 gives 1.63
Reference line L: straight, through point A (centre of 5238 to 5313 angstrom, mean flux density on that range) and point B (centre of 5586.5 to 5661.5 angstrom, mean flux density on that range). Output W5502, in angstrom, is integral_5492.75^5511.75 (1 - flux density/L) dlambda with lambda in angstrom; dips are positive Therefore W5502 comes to 3.2 angstrom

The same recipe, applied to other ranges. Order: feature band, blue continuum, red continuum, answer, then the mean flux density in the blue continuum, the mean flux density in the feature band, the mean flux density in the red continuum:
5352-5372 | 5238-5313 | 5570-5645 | 3.0 angstrom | 4.47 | 4.48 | 7.55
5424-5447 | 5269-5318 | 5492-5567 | 2.9 angstrom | 4.4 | 4.86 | 6.36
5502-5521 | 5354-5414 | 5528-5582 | 4.2 angstrom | 4.37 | 5.25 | 7.56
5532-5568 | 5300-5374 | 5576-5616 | -0.4 angstrom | 4.43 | 7.58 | 8.15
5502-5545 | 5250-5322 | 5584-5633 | 7.0 angstrom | 4.47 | 5.81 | 7.81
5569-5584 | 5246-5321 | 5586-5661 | -3.4 angstrom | 4.47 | 8.12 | 6.98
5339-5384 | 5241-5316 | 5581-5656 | 7.6 angstrom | 4.48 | 4.28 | 7.25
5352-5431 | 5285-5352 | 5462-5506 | 3.4 angstrom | 4.34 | 4.49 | 5.12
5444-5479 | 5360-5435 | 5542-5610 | 4.2 angstrom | 4.55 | 5.16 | 8.22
